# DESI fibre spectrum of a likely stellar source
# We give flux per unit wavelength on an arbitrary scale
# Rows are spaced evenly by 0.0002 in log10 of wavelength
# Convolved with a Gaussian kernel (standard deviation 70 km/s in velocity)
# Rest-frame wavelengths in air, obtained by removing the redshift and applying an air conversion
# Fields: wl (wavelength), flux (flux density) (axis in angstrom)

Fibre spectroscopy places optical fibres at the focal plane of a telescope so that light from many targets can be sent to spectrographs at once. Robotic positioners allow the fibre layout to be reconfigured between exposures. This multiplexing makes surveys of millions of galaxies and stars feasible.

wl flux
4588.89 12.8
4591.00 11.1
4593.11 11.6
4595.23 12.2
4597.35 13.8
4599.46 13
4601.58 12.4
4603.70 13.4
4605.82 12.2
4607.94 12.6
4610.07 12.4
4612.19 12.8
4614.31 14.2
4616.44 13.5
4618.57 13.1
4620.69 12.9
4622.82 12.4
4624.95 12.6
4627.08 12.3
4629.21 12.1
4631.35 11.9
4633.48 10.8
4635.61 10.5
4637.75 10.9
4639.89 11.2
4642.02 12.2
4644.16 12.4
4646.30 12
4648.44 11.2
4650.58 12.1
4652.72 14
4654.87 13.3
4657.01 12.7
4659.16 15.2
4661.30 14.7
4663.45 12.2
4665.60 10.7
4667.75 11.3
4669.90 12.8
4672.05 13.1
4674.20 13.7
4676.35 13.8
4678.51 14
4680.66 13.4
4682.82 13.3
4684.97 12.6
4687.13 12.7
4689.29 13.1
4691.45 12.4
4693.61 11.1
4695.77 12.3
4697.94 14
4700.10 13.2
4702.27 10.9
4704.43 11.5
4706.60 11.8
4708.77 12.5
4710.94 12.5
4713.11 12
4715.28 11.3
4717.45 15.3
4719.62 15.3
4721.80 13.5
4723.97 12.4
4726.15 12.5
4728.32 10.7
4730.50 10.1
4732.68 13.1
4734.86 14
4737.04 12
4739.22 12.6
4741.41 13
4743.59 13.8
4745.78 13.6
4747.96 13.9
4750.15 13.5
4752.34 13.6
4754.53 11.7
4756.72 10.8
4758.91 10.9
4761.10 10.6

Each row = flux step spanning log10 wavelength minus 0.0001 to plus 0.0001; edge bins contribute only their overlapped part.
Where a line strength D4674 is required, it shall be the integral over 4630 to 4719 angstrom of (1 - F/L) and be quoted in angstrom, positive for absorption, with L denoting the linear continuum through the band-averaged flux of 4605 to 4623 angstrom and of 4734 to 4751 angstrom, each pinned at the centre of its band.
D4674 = 4.0 angstrom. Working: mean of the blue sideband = 12.9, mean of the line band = 12.5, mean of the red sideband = 13.3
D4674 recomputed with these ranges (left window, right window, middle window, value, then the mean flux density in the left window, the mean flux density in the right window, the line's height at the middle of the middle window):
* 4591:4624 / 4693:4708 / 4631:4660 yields 0.84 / 12.8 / 12.1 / 12.5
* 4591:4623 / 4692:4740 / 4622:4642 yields 1.68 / 12.8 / 12.5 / 12.7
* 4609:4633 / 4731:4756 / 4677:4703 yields 0.21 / 12.7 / 13.1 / 12.9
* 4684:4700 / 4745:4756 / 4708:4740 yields 0.67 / 12.6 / 13.2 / 12.9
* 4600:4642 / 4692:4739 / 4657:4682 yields -1.51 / 12.3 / 12.5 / 12.4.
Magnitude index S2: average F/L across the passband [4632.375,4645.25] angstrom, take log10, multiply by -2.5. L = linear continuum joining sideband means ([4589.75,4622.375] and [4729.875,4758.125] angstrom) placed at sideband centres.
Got 0.13 mag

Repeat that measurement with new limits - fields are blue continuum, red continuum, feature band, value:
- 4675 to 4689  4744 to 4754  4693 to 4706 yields 0.10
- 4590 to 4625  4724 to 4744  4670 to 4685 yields -0.08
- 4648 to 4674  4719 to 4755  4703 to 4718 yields 0.05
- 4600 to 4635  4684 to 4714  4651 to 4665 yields -0.09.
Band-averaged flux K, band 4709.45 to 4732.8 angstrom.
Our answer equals 12.6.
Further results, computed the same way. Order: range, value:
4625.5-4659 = 12.1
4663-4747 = 12.7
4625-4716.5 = 12.4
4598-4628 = 12.9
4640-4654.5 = 12.3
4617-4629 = 12.7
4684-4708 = 12.3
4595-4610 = 12.8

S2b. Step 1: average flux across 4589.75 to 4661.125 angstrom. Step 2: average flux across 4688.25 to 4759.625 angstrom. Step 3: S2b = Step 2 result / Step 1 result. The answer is 1.01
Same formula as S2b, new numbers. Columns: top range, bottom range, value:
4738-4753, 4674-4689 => 1.01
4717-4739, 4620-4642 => 1.09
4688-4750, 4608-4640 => 1.03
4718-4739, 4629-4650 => 1.10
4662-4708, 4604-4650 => 1.03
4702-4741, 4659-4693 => 0.96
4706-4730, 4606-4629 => 0.99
